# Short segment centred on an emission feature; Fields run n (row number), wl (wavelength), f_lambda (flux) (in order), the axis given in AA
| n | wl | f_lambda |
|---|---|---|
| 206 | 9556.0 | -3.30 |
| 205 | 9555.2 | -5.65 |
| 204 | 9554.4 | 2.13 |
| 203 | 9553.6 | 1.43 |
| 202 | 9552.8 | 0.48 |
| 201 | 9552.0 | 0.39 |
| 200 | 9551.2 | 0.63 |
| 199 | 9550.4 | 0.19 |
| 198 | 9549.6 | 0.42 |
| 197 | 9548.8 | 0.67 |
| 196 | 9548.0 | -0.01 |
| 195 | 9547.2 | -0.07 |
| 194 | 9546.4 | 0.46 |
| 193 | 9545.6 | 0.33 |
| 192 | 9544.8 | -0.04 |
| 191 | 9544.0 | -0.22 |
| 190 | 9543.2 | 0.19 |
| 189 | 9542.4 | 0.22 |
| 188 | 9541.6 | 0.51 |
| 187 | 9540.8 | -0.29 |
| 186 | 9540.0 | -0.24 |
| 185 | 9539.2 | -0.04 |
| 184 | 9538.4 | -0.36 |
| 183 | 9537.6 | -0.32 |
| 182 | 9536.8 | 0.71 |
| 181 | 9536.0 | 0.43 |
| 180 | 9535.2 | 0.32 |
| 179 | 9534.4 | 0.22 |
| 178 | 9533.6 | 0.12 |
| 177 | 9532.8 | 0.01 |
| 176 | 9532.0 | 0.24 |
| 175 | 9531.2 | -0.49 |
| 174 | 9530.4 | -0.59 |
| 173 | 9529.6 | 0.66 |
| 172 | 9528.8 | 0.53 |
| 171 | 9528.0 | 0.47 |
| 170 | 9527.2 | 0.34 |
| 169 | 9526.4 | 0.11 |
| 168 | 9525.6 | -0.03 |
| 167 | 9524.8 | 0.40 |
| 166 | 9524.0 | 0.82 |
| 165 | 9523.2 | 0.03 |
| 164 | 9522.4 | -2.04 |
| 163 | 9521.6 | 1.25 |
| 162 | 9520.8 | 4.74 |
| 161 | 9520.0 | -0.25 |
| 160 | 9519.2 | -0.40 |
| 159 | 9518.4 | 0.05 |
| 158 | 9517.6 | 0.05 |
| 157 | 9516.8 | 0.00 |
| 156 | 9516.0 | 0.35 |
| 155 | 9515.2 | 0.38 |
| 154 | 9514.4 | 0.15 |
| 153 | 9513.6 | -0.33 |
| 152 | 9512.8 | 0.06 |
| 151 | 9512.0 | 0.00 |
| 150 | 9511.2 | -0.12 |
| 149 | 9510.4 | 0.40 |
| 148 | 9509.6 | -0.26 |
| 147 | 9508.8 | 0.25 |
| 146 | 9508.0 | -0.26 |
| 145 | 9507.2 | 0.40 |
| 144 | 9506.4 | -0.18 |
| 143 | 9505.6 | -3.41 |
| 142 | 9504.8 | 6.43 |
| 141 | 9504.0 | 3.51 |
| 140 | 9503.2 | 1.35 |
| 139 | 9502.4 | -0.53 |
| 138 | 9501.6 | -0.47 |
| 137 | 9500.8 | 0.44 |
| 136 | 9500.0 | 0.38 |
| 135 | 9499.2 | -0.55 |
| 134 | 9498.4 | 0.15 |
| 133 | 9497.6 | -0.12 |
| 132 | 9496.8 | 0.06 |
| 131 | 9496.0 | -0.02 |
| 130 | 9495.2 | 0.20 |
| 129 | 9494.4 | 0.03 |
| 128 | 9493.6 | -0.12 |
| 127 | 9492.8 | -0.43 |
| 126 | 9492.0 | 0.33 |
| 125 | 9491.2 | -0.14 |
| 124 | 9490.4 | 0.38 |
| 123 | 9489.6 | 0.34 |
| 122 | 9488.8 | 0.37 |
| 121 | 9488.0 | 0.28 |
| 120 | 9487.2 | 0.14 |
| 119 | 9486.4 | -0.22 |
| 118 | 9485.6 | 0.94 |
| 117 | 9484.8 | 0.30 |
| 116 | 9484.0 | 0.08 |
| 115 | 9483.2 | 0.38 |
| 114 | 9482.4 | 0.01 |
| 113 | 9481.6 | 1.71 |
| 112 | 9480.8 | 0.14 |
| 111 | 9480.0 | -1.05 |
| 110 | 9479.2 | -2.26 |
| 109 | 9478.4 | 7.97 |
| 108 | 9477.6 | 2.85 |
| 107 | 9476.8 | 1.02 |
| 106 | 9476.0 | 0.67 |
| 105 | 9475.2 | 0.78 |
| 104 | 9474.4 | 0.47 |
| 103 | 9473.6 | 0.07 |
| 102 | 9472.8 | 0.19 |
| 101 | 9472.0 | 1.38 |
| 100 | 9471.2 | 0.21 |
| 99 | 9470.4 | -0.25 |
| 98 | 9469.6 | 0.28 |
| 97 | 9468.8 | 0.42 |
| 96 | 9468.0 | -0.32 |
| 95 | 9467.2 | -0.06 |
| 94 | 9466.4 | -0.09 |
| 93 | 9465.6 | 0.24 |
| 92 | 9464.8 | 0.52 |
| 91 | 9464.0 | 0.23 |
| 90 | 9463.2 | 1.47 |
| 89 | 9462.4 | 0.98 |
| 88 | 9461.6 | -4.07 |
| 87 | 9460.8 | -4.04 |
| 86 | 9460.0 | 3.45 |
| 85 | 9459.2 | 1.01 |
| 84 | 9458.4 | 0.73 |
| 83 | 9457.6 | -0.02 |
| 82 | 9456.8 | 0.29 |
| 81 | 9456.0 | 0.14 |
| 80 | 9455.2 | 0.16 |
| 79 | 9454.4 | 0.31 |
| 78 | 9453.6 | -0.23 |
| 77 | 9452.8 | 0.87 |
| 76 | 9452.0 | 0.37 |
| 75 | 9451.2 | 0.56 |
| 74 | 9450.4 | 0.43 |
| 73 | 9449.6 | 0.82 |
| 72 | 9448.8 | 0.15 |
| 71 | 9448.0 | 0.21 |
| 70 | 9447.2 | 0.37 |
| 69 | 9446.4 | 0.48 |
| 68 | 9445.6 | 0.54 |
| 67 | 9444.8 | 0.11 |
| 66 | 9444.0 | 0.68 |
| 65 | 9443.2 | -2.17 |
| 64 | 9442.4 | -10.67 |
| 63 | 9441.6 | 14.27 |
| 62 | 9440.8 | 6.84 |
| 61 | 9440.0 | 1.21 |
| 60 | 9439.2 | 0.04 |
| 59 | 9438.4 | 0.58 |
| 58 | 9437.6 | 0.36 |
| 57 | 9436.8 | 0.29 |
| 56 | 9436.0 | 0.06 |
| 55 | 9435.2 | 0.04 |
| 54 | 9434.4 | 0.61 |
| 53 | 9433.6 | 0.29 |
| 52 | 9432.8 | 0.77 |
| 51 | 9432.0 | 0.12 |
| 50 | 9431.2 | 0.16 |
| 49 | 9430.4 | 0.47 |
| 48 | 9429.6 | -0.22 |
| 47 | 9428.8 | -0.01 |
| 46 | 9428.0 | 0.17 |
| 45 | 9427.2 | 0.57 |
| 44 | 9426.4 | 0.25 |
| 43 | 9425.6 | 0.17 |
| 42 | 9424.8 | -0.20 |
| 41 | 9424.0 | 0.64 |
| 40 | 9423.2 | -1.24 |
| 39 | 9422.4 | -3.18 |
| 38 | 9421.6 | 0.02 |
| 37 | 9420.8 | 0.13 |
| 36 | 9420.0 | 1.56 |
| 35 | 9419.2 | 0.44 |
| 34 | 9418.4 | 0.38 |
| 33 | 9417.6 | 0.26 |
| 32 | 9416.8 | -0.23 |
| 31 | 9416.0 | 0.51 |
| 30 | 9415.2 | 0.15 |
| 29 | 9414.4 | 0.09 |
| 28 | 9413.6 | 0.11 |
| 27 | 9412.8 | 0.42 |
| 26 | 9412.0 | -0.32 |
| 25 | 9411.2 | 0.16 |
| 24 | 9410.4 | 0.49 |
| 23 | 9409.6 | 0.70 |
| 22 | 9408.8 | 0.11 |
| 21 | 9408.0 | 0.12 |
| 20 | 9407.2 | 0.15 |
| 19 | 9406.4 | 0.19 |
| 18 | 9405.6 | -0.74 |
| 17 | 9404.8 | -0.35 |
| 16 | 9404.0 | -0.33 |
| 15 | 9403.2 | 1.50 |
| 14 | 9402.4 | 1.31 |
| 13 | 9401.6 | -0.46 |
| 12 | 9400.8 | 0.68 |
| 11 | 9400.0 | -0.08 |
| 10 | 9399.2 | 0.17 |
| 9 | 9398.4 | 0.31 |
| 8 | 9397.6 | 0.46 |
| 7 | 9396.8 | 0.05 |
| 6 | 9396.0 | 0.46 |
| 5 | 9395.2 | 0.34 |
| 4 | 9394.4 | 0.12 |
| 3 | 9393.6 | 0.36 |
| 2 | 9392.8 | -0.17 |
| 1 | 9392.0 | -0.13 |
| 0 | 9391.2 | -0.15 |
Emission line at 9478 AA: Hgamma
